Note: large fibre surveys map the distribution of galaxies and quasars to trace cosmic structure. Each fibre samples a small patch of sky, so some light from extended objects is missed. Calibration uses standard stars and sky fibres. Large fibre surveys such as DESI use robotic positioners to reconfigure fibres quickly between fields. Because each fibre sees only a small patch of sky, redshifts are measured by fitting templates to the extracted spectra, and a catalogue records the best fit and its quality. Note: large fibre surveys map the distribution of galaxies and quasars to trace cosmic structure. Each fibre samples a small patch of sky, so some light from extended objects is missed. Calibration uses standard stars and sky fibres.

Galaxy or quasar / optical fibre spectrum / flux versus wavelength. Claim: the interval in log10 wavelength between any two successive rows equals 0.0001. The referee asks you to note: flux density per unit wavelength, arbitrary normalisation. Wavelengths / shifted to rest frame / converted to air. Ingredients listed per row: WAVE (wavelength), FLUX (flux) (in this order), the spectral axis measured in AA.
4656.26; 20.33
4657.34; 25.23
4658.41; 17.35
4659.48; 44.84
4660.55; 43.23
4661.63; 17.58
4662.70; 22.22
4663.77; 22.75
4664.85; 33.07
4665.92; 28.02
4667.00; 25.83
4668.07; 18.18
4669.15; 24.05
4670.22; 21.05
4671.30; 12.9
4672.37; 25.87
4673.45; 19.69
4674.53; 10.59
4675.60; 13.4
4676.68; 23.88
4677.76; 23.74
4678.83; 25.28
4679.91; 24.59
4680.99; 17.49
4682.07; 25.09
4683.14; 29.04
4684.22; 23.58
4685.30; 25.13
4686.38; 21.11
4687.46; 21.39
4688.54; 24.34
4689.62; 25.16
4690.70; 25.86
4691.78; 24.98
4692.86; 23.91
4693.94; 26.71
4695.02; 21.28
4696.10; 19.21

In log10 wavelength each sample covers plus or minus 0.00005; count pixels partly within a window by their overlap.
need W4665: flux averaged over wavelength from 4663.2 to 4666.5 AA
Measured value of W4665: 27.8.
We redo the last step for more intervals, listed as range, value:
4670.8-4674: 19.5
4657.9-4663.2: 29.2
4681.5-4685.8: 25.7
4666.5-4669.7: 22.7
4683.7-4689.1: 23.1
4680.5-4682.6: 21.3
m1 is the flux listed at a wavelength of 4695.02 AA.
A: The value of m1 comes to 21.28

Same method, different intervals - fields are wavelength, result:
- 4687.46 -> 21.39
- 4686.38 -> 21.11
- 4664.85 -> 33.07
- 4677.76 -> 23.74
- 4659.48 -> 44.84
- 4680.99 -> 17.49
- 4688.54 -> 24.34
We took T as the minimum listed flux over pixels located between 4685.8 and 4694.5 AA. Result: 21.11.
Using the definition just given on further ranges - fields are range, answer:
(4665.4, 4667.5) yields 25.83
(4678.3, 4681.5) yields 17.49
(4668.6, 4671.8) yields 12.9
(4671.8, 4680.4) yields 10.59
